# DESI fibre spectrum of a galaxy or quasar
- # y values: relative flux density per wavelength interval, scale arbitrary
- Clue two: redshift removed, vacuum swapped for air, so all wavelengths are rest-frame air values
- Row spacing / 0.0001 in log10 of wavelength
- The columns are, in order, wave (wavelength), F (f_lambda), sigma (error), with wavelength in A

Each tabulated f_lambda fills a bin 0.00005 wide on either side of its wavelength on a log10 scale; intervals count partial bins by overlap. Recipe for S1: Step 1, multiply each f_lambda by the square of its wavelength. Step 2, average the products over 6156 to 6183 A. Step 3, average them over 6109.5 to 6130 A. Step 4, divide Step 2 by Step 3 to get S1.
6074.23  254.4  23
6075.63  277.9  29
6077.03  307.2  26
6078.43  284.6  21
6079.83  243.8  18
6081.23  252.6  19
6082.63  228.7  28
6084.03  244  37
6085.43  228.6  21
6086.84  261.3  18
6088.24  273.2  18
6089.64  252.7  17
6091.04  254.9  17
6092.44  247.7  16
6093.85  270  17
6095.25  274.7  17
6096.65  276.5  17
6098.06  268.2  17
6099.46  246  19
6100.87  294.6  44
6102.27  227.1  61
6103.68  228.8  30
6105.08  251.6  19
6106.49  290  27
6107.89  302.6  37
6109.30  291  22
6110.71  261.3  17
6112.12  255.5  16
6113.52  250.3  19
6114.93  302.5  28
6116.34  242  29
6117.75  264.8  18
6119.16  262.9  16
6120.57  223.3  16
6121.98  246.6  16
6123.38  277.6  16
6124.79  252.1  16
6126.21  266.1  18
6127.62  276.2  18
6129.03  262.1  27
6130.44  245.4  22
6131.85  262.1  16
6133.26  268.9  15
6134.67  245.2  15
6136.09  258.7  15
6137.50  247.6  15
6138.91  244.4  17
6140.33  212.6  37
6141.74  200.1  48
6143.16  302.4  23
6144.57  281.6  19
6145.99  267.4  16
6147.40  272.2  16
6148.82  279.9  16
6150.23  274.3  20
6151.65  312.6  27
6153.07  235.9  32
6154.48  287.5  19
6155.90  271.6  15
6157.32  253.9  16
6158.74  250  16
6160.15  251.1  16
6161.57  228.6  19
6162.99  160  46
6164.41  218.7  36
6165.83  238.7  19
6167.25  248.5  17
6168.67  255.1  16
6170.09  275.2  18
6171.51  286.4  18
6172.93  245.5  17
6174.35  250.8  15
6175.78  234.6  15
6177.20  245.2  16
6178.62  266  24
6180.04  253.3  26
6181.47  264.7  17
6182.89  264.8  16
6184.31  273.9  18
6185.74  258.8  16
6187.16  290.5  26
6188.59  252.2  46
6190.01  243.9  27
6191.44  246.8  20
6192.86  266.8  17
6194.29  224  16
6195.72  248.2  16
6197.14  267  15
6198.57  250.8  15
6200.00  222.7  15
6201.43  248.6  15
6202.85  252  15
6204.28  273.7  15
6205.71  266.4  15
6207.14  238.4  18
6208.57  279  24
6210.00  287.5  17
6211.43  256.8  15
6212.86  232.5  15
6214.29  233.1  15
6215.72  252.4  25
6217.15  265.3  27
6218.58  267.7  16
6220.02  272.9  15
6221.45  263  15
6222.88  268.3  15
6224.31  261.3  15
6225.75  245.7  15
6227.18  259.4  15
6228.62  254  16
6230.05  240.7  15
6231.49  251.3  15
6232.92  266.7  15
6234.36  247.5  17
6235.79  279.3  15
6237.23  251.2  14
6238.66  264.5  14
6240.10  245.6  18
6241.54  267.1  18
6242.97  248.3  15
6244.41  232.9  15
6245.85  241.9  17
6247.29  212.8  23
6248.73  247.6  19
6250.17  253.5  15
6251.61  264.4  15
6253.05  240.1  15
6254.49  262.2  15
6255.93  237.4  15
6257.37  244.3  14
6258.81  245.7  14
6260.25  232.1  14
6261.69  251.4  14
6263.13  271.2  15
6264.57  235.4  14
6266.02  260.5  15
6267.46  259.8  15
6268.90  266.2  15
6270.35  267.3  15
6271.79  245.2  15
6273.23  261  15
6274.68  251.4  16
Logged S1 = 0.96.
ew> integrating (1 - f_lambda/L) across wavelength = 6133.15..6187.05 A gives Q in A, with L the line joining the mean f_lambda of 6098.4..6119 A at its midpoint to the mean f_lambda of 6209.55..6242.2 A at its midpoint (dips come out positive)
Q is 1.4 A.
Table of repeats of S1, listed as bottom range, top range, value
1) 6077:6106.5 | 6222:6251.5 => 1.03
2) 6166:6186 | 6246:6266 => 0.98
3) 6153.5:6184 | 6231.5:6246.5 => 1.04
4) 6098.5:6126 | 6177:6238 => 1.01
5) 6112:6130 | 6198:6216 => 1.00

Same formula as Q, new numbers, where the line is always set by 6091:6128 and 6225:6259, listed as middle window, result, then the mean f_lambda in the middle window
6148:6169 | 0.59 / 251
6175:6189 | -0.25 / 260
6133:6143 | 0.71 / 242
